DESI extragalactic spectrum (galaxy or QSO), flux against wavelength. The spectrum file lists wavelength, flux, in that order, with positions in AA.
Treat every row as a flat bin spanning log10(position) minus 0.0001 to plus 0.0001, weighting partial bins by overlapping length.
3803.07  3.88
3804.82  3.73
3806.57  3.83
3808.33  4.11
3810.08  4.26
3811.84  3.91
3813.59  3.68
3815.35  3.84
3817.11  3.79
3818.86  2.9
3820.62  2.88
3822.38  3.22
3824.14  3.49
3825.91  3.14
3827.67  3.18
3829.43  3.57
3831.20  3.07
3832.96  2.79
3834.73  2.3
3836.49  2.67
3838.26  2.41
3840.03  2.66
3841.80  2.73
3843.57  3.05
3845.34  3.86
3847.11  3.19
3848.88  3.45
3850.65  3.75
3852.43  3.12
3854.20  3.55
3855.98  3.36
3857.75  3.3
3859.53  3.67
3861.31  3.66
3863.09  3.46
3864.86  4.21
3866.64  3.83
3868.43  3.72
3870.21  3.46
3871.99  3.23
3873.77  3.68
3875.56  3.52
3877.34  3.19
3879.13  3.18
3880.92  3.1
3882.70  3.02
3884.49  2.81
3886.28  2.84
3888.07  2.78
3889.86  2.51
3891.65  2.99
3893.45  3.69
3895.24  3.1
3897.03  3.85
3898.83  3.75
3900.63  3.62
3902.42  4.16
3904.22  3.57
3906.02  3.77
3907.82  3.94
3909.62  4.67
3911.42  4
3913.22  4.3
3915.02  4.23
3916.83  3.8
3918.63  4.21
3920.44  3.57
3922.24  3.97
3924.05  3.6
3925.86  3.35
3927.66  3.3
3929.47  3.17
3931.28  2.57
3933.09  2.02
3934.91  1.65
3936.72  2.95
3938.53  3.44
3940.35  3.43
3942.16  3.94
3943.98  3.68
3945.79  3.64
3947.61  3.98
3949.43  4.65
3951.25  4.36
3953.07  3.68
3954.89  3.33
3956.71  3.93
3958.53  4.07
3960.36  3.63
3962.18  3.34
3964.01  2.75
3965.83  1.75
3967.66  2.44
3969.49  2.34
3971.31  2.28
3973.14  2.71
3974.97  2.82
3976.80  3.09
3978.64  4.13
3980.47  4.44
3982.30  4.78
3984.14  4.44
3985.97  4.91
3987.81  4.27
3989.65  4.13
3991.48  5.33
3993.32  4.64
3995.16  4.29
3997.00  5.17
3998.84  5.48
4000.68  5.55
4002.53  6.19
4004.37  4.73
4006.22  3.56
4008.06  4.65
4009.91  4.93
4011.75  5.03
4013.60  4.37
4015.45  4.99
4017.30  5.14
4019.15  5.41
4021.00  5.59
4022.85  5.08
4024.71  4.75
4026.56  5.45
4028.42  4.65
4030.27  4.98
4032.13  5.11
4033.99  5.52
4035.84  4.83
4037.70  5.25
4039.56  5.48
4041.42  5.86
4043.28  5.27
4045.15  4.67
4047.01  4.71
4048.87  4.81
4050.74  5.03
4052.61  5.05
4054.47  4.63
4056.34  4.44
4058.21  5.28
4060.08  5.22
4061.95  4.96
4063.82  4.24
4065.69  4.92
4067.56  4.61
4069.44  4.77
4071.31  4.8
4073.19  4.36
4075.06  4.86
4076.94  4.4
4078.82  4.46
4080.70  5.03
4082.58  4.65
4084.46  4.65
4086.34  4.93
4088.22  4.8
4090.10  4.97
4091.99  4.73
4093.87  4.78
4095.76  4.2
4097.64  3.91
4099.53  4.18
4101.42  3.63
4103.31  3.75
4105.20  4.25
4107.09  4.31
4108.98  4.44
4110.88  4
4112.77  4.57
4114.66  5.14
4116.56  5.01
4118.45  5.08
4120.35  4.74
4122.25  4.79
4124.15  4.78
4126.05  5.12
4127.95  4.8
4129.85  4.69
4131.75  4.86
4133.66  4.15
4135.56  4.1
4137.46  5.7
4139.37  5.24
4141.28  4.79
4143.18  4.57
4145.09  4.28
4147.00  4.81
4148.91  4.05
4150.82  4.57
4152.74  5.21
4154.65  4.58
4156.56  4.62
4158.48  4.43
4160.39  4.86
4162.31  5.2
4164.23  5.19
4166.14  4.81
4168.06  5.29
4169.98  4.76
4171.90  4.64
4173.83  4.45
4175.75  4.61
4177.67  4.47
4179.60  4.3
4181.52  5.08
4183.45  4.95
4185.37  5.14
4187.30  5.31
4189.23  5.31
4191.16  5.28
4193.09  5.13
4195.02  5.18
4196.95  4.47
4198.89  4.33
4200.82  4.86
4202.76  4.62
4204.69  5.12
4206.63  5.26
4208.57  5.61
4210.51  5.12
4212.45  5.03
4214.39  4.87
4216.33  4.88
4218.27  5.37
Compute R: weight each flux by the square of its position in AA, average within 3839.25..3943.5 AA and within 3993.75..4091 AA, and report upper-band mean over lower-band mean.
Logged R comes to 1.6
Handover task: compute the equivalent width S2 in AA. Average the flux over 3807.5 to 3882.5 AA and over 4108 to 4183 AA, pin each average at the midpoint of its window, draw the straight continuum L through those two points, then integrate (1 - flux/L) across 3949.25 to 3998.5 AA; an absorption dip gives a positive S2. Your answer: 2.3 AA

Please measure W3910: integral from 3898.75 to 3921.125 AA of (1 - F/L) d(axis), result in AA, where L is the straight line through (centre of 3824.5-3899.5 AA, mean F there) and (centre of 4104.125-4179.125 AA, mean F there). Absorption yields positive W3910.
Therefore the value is -3.1 AA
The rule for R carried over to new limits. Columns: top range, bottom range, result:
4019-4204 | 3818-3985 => 1.57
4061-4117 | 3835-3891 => 1.57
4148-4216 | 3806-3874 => 1.71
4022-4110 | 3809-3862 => 1.63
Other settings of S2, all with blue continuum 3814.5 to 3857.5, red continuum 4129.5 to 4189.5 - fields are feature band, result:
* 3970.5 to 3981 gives 1.8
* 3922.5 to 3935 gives 2.3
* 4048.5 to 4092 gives -4.5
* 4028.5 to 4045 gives -4.2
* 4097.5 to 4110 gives 1.2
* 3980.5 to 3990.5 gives -1.5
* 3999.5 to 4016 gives -3.6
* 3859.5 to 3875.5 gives -1.6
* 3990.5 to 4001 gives -2.9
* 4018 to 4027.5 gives -2.7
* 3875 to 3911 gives 0.5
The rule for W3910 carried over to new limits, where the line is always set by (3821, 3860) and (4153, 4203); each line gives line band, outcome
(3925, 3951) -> 2.5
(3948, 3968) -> 1.3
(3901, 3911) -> -1.5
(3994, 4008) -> -3.6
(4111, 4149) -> -1.3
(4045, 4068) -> -3.2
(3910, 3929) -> -1.6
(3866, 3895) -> 1.2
